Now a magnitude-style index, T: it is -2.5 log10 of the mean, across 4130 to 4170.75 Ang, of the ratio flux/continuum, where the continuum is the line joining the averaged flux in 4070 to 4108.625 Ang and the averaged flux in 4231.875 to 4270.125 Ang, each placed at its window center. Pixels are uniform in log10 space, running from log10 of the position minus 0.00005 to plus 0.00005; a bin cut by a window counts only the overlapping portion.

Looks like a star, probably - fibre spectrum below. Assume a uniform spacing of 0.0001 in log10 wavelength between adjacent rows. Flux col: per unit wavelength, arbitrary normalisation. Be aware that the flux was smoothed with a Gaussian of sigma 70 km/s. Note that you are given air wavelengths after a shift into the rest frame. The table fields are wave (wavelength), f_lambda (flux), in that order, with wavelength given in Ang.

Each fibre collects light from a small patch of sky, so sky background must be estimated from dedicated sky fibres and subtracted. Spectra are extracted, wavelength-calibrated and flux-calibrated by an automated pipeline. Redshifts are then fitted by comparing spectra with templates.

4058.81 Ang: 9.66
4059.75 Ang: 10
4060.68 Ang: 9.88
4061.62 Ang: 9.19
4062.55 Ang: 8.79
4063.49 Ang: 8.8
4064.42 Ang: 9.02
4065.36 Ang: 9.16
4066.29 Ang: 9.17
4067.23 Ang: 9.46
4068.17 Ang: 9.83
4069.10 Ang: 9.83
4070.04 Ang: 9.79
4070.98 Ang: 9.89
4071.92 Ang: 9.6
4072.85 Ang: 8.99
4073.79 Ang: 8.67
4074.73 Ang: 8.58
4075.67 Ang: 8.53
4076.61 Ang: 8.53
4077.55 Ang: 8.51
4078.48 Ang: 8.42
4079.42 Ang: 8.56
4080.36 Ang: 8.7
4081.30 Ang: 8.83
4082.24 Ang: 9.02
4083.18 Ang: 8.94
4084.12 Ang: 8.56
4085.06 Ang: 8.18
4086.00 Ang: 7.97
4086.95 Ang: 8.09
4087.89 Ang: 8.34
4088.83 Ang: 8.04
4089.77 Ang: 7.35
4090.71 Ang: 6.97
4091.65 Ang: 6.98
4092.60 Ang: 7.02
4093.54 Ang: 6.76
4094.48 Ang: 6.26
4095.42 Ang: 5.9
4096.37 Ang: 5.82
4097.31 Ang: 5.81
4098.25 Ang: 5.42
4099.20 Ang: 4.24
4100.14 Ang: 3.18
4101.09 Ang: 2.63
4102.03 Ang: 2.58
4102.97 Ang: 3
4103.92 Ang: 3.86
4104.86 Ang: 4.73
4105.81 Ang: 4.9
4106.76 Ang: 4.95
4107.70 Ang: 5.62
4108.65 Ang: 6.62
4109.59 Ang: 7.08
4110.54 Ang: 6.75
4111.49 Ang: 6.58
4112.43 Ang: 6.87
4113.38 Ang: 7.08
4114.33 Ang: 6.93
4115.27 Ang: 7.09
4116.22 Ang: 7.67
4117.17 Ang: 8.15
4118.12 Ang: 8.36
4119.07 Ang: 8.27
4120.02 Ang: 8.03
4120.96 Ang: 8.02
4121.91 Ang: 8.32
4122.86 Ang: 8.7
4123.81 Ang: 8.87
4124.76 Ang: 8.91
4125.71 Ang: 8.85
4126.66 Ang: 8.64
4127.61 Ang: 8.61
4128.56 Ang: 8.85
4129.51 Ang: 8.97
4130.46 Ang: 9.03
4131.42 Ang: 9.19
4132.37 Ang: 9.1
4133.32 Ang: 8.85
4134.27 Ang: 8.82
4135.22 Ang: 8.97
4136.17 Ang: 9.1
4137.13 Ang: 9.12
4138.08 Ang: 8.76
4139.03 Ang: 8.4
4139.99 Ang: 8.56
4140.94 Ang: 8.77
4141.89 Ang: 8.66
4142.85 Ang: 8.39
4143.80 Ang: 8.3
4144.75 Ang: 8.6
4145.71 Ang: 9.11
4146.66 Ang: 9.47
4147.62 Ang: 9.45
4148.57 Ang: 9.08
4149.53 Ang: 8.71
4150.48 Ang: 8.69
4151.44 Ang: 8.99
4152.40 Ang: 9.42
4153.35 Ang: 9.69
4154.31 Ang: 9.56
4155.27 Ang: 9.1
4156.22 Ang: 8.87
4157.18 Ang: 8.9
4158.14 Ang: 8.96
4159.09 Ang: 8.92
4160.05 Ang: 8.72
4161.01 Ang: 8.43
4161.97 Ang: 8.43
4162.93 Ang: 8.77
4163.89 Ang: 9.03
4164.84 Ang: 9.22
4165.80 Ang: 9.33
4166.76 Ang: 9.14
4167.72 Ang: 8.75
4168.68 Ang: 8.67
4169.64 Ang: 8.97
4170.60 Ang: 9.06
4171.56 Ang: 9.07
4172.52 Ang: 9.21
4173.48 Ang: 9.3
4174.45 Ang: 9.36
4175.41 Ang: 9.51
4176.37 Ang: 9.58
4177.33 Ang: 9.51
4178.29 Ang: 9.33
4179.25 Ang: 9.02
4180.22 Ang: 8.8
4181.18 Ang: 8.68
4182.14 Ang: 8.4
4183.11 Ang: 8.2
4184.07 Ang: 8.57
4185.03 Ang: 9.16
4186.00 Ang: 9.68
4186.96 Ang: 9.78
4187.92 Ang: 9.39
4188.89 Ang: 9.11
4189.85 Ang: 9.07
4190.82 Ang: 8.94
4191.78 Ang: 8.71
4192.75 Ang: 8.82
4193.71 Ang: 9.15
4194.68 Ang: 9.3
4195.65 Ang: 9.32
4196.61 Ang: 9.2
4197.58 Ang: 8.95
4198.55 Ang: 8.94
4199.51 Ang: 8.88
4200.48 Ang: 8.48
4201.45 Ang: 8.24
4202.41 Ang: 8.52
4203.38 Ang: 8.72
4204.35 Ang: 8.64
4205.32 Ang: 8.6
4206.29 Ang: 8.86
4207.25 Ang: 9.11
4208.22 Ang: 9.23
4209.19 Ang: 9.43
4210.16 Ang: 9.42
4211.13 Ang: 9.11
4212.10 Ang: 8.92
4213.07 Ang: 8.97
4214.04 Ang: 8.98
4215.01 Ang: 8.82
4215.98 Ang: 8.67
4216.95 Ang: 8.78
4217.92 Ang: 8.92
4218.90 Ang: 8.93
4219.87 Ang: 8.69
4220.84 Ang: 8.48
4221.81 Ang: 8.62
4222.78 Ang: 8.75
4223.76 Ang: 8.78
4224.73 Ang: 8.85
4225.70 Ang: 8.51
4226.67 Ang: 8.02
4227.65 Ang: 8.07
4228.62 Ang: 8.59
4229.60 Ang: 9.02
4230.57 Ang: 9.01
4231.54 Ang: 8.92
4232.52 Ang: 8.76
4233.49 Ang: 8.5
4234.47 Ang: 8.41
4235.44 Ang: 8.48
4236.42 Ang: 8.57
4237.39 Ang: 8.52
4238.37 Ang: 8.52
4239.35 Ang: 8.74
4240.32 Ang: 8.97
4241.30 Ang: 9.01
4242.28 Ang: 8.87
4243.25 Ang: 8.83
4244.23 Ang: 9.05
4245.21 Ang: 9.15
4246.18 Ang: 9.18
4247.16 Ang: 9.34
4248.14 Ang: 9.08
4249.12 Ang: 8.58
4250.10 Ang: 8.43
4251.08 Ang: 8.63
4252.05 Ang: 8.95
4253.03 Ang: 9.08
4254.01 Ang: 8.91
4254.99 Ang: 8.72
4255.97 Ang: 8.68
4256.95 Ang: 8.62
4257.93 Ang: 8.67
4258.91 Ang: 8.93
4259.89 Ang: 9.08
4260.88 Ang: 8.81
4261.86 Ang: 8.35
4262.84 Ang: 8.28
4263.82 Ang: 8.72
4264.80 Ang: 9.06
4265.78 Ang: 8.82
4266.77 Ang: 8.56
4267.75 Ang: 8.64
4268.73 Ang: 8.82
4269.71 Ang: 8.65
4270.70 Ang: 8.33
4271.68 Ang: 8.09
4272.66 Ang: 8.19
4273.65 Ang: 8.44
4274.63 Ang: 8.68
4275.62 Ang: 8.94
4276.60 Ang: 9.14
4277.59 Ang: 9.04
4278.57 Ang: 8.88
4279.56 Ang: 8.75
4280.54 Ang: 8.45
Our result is -0.17 mag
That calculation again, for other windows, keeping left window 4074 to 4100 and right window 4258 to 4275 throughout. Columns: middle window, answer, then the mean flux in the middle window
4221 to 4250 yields -0.040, 8.74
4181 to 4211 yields -0.098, 8.96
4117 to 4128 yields -0.100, 8.49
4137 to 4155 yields -0.136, 8.93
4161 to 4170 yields -0.116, 8.9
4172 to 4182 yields -0.142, 9.2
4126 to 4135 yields -0.145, 8.9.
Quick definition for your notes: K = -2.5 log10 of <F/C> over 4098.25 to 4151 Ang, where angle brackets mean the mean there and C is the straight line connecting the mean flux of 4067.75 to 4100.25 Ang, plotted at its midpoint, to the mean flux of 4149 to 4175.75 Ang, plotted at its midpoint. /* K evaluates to 0.128 mag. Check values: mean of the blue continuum 7.88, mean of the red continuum 9.02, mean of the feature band 7.57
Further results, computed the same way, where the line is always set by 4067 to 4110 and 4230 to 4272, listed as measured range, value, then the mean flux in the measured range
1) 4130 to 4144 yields -0.16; 8.81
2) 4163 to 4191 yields -0.14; 9.1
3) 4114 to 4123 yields -0.07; 7.95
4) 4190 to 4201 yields -0.10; 8.97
